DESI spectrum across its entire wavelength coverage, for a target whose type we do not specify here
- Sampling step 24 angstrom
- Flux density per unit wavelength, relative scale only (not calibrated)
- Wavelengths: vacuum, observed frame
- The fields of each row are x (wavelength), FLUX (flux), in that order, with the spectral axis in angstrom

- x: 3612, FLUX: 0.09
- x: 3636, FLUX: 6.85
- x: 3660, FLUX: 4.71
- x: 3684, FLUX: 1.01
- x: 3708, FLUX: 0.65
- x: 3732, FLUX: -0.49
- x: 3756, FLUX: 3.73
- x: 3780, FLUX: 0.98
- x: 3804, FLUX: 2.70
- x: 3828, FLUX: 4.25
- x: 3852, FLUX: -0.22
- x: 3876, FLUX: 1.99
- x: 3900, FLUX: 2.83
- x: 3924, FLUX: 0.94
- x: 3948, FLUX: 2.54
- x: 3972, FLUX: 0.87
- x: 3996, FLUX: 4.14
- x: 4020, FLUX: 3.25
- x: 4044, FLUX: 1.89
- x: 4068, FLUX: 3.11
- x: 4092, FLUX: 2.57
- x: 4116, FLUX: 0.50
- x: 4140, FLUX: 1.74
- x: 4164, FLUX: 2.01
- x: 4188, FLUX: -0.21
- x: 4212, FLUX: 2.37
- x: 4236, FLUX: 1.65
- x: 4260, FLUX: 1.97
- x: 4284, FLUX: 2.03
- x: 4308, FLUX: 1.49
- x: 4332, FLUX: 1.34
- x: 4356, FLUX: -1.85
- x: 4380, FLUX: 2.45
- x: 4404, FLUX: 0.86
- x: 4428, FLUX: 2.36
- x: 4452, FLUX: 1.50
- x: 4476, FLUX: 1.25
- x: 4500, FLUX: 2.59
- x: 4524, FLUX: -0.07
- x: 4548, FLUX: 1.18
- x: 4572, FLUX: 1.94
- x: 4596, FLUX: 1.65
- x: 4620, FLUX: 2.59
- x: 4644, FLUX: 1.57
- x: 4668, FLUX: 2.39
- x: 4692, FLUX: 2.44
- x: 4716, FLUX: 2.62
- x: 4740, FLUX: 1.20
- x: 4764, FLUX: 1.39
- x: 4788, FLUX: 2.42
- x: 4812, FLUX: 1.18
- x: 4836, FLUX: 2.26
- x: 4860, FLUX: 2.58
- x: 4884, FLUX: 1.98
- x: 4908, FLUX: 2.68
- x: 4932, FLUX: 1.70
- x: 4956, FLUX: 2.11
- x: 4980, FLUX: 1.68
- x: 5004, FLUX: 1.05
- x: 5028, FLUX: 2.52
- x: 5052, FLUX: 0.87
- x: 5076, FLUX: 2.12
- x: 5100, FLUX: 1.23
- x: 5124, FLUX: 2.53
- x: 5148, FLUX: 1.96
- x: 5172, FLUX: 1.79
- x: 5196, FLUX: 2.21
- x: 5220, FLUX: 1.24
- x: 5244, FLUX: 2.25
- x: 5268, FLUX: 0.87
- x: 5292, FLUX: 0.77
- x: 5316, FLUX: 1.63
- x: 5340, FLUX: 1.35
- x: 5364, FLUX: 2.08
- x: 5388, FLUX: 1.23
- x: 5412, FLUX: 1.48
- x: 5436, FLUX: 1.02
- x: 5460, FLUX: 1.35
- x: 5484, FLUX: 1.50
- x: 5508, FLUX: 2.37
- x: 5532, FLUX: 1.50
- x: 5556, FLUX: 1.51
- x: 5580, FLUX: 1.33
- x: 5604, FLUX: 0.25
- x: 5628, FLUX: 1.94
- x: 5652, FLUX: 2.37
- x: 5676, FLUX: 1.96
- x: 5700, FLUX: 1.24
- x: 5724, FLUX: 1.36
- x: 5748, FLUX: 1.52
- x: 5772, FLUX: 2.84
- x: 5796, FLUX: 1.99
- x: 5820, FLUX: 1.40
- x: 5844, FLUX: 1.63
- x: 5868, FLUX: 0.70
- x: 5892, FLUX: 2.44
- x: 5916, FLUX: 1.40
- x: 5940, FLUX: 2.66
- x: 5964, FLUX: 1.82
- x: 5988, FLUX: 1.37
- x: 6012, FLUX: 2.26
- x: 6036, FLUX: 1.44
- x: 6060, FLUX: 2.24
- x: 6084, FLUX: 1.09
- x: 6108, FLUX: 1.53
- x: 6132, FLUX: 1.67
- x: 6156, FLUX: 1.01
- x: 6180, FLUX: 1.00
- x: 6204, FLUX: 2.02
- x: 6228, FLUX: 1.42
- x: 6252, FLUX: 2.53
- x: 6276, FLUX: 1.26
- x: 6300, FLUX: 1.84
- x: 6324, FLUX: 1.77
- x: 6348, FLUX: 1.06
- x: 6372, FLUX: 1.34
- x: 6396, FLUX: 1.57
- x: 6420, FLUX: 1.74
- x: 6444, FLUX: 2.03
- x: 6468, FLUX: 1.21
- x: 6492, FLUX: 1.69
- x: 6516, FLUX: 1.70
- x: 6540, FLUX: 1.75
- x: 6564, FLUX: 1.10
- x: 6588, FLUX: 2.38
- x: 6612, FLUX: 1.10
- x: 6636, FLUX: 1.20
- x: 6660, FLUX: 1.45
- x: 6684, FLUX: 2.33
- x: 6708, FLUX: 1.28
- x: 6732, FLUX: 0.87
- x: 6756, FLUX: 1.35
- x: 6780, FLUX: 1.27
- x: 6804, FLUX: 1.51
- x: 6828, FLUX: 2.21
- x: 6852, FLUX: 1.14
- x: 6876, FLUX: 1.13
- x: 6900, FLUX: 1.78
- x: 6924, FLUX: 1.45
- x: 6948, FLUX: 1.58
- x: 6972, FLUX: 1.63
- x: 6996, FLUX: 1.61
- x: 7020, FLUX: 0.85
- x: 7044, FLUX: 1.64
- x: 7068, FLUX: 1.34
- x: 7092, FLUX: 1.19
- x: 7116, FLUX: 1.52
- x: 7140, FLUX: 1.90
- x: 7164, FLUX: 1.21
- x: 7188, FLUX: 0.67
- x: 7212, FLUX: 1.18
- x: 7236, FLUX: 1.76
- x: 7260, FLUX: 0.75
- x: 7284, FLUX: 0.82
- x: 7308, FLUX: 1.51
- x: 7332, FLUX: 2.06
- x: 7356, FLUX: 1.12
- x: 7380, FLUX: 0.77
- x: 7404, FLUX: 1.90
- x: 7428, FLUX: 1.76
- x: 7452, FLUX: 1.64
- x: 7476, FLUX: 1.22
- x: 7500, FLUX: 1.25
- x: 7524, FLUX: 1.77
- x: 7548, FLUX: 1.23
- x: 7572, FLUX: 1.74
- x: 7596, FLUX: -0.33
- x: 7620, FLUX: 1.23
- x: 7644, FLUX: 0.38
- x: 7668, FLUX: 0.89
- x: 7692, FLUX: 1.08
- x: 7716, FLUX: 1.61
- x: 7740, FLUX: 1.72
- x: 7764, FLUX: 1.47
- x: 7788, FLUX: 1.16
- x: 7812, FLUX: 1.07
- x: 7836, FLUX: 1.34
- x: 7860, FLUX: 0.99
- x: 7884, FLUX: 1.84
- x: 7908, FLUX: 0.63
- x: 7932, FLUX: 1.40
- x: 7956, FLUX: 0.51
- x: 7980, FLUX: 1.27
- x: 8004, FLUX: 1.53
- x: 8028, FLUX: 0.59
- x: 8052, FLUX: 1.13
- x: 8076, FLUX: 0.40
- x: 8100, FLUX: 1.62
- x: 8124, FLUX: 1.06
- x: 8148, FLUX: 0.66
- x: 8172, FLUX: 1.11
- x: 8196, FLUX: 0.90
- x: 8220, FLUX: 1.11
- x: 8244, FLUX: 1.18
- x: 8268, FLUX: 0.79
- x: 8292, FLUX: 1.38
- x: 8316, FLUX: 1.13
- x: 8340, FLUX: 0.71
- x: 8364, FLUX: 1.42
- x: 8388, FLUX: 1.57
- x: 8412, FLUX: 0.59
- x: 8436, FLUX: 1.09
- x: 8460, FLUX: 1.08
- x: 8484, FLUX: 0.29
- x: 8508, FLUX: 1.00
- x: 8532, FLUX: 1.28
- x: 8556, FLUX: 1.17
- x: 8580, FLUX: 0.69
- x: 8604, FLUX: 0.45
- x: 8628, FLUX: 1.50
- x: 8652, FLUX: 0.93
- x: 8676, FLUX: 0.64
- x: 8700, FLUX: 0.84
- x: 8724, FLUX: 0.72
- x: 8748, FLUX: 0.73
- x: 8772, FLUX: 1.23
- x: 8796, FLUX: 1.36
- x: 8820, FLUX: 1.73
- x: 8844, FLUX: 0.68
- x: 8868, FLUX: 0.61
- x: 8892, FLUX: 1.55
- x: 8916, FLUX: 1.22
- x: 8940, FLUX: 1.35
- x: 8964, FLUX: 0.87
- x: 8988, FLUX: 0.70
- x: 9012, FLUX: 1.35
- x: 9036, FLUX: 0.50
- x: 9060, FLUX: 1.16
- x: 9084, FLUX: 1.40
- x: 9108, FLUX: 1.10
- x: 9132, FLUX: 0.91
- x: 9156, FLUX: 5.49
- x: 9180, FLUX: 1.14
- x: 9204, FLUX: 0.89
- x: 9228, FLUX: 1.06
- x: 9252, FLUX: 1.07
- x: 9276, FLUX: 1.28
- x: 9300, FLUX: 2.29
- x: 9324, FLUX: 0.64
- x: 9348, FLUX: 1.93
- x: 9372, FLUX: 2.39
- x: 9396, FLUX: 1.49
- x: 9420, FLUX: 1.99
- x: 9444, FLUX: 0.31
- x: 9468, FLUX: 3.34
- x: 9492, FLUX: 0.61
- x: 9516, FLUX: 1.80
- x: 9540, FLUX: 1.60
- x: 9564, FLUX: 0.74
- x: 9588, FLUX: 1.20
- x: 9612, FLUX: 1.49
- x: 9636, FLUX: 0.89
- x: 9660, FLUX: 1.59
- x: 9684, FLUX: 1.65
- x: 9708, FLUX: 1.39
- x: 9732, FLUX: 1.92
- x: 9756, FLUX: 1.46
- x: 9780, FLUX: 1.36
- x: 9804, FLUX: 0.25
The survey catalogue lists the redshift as 1.45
